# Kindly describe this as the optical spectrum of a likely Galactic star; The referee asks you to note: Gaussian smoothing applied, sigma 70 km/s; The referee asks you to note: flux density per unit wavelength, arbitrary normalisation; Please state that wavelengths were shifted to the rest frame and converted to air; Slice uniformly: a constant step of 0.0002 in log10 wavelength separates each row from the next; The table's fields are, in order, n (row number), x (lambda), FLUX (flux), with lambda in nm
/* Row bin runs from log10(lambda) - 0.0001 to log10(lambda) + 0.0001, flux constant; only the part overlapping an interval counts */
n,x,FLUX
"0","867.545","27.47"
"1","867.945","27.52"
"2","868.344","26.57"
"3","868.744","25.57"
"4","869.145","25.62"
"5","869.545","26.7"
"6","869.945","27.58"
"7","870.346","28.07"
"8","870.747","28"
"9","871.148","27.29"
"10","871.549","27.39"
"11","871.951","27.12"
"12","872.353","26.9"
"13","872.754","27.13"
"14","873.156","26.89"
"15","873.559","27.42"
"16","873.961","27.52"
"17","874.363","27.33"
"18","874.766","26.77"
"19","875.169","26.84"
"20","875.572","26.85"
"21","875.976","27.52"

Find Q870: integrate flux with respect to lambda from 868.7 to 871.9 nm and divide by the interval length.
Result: 27.1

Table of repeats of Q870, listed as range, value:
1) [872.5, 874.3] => 27.3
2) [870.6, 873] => 27.3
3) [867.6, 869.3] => 26.4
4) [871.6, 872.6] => 27.1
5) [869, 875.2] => 27.2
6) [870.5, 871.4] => 27.7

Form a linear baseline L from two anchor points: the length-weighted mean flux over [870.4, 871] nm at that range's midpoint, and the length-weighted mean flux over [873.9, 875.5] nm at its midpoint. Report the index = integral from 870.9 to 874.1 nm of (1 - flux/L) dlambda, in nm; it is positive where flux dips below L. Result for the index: 0.04 nm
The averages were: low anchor 28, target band 27.2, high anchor 27.1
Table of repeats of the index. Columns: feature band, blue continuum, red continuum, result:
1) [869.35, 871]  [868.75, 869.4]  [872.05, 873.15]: -0.09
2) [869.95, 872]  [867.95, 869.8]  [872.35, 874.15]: -0.07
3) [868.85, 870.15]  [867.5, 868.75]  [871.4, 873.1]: 0.02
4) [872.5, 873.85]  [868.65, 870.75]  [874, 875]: -0.01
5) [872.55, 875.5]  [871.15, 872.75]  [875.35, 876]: 0.00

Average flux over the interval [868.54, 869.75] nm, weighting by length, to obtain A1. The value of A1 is 26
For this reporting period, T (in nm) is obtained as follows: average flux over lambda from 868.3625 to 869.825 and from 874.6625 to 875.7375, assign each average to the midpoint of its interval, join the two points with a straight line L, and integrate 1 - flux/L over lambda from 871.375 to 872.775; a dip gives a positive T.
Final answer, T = -0.03 nm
